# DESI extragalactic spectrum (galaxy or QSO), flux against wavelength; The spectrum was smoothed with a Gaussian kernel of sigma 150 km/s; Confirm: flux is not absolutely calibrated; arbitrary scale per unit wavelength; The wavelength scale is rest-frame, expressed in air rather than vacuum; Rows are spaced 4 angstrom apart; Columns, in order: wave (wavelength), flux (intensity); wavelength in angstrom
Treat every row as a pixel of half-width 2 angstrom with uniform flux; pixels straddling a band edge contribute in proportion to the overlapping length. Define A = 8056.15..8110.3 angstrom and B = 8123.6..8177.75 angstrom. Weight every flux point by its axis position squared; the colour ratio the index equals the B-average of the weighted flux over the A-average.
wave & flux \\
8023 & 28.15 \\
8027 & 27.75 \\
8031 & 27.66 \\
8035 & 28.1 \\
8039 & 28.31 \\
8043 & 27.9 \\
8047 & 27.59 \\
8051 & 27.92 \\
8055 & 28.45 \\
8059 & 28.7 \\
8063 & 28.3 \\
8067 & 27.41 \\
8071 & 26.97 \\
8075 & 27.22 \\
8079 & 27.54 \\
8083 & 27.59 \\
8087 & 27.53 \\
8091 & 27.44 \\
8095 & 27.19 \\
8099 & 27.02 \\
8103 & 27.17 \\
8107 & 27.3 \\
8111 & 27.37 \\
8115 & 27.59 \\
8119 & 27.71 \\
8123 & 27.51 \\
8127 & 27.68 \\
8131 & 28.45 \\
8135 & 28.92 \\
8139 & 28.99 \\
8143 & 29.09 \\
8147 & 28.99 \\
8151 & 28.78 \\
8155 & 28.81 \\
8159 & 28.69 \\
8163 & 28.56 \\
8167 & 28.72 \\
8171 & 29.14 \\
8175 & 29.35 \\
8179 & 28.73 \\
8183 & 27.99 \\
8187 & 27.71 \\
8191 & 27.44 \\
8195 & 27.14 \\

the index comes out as 1.06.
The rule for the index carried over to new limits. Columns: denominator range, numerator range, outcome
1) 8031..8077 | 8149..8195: 1.05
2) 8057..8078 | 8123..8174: 1.06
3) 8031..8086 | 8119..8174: 1.05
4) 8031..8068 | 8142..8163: 1.05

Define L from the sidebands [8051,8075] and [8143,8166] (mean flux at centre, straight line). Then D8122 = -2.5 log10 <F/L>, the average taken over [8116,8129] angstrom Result 0.033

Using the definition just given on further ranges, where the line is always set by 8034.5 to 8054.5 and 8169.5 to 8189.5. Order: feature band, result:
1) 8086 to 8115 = 0.036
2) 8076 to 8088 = 0.024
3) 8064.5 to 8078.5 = 0.032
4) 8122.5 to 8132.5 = 0.016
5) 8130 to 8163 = -0.016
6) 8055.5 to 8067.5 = -0.008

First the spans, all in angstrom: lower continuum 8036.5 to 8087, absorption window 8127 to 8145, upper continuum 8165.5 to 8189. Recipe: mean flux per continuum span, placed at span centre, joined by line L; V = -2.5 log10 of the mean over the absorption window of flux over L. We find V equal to -0.02 mag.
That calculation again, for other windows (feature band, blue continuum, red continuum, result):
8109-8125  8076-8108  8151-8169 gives 0.01 mag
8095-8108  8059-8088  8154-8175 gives 0.03 mag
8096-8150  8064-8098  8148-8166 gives 0.01 mag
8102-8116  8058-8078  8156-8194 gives 0.02 mag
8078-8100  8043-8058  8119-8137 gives 0.03 mag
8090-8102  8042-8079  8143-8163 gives 0.04 mag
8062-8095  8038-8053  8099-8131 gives 0.01 mag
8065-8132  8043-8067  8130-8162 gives 0.04 mag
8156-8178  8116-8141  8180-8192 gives -0.04 mag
